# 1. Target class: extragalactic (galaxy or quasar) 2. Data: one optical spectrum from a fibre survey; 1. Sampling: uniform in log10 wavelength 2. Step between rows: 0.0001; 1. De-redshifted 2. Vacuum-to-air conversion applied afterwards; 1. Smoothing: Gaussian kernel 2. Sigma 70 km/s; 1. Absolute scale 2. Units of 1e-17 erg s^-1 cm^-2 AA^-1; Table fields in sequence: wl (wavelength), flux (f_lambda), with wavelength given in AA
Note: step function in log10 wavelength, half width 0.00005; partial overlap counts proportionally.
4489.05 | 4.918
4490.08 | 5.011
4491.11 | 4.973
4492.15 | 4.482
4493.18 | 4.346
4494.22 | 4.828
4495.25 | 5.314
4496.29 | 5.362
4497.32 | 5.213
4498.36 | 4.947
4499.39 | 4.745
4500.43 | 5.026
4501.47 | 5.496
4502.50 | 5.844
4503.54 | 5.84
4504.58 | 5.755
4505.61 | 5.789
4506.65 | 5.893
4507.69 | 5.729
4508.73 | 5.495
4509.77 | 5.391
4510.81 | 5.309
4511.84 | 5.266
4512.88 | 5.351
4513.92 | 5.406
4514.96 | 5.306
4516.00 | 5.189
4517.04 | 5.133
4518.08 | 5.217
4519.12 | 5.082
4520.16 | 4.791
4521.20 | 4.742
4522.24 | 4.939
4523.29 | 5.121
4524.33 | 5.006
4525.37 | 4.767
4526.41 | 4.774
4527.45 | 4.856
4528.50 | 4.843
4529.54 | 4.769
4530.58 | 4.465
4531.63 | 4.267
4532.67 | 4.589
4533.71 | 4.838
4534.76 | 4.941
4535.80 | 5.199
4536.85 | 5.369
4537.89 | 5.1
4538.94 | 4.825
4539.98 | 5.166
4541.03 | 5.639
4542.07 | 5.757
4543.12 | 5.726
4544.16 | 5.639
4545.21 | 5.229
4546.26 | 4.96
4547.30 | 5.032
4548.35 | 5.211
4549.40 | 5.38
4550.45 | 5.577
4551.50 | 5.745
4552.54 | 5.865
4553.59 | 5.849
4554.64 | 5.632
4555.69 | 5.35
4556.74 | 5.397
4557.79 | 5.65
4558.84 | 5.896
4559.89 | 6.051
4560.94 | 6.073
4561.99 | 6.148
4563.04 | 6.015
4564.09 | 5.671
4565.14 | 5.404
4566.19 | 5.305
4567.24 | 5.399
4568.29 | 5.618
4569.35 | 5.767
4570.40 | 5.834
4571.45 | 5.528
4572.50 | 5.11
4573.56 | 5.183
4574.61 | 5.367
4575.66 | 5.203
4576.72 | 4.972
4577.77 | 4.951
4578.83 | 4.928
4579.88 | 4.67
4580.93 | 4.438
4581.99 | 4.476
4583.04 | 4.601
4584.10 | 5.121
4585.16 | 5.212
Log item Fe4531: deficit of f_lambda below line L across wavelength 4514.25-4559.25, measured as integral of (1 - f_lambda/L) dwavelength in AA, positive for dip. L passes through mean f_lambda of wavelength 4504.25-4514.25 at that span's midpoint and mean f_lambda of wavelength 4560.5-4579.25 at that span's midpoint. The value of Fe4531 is 2.7 AA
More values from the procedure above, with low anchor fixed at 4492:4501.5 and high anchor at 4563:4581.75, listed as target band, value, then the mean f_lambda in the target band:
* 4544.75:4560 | -0.94 AA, 5.51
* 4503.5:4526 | -1.09 AA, 5.28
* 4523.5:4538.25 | 0.75 AA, 4.85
